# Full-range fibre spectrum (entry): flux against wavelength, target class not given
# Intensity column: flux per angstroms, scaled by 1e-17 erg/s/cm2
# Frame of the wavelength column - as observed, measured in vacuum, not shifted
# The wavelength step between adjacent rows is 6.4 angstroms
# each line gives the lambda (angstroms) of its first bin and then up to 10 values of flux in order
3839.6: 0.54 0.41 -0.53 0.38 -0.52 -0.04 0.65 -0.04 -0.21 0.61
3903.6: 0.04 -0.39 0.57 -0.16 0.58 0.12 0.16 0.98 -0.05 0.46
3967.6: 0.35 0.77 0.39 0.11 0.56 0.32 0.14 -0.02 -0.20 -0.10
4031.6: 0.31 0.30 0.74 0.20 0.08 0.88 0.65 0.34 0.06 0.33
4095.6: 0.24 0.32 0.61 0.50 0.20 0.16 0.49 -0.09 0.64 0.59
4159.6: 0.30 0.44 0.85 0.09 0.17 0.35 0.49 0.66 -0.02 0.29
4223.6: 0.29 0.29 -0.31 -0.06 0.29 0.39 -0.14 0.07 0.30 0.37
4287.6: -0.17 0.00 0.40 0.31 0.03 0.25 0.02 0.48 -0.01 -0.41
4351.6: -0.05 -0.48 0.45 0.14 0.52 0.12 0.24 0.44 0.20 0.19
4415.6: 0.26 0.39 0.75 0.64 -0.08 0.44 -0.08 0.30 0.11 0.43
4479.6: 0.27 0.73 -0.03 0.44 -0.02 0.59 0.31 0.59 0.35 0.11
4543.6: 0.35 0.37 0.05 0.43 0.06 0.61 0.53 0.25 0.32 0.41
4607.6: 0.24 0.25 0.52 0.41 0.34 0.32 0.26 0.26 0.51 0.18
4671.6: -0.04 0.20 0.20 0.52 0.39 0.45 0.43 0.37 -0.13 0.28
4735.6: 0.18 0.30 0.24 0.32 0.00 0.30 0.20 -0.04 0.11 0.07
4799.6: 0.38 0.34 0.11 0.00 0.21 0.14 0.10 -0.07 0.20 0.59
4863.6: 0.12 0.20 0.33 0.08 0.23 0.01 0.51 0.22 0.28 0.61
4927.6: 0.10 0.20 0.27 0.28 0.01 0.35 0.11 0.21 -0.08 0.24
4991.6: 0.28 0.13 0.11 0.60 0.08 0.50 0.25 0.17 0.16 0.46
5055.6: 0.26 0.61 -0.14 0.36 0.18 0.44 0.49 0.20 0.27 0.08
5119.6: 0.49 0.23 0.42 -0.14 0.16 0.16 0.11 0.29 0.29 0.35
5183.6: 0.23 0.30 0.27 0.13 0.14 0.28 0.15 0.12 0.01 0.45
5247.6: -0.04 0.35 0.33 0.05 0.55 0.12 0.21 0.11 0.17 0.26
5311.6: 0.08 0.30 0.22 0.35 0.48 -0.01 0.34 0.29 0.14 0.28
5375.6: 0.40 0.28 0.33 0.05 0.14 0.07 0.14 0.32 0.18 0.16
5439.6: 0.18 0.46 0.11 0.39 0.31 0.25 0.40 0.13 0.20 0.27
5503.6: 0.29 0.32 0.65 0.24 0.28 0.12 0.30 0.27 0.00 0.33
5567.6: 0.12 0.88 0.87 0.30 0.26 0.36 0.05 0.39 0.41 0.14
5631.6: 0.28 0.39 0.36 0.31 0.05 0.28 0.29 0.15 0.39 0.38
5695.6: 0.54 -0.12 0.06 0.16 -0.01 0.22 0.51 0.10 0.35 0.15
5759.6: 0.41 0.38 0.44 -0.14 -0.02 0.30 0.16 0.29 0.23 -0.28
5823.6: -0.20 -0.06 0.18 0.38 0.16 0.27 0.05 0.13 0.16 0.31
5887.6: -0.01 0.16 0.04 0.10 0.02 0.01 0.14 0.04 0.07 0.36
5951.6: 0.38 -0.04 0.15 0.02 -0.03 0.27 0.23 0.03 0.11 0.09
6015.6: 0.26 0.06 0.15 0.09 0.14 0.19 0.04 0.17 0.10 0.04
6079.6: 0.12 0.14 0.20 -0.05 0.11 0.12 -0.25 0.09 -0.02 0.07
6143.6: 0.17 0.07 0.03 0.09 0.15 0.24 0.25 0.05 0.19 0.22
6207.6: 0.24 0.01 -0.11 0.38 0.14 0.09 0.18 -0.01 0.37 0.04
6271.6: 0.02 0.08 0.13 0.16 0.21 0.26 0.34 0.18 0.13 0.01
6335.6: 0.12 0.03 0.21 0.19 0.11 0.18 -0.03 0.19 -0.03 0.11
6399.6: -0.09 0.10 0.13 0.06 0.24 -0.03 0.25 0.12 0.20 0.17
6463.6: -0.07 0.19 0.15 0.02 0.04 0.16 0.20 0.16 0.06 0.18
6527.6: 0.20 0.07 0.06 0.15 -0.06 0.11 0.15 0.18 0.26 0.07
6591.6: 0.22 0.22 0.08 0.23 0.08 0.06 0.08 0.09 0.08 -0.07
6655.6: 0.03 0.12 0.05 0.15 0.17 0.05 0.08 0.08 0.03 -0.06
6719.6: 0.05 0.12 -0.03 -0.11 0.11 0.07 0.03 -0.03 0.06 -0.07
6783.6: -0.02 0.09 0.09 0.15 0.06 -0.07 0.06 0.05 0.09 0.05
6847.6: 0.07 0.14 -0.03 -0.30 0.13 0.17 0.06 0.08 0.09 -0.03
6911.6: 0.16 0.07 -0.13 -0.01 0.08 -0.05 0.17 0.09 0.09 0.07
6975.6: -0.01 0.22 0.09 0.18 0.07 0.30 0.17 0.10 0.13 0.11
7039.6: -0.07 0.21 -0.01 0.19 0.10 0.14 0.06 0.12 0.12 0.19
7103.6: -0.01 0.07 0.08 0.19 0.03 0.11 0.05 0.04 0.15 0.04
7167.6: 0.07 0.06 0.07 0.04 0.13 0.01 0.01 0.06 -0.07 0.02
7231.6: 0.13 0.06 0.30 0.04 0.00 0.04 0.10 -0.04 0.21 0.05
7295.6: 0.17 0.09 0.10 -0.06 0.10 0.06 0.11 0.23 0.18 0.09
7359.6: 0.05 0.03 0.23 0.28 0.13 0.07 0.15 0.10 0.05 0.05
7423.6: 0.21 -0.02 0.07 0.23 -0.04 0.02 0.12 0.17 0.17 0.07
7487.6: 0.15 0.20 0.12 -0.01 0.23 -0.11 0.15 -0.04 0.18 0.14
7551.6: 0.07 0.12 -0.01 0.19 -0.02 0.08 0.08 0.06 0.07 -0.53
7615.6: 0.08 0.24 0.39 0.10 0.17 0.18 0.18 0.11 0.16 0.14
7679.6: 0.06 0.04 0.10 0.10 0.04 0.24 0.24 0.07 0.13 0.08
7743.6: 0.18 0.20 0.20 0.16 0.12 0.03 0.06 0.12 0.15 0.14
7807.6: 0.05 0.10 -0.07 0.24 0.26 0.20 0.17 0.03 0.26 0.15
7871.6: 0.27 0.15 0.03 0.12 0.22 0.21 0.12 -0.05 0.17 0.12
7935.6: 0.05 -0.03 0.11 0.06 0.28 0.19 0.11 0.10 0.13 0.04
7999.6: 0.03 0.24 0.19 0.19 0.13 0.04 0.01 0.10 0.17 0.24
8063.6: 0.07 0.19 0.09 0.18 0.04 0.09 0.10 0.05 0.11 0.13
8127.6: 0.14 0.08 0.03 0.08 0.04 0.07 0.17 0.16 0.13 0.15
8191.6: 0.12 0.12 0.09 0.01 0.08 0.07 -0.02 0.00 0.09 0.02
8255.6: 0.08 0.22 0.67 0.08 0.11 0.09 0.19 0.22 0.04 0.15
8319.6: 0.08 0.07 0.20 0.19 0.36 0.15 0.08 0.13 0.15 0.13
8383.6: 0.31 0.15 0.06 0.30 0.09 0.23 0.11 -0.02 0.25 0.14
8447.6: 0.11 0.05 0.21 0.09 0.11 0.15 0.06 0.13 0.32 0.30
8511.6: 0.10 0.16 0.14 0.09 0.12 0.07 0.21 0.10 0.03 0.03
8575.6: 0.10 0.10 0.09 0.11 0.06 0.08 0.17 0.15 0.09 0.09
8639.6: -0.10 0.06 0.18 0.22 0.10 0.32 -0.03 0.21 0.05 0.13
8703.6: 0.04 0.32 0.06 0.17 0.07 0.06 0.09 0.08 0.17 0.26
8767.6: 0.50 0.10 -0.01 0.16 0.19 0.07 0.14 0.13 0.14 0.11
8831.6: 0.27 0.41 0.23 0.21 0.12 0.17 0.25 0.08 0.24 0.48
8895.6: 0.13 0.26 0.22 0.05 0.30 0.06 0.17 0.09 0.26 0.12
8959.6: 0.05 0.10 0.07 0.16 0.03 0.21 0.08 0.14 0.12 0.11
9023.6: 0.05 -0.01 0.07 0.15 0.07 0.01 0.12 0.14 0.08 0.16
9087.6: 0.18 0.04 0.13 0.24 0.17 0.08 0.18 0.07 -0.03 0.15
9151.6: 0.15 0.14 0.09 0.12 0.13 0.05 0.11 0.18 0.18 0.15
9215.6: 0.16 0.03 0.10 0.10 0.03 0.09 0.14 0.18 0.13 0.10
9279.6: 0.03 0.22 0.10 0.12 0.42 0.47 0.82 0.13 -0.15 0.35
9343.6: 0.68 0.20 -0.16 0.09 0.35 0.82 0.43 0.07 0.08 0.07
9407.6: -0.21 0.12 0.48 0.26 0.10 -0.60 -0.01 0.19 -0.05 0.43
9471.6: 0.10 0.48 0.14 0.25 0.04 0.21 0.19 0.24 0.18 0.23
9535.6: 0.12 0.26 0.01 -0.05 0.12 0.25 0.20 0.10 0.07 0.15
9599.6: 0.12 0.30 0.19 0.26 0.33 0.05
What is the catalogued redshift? 0.26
